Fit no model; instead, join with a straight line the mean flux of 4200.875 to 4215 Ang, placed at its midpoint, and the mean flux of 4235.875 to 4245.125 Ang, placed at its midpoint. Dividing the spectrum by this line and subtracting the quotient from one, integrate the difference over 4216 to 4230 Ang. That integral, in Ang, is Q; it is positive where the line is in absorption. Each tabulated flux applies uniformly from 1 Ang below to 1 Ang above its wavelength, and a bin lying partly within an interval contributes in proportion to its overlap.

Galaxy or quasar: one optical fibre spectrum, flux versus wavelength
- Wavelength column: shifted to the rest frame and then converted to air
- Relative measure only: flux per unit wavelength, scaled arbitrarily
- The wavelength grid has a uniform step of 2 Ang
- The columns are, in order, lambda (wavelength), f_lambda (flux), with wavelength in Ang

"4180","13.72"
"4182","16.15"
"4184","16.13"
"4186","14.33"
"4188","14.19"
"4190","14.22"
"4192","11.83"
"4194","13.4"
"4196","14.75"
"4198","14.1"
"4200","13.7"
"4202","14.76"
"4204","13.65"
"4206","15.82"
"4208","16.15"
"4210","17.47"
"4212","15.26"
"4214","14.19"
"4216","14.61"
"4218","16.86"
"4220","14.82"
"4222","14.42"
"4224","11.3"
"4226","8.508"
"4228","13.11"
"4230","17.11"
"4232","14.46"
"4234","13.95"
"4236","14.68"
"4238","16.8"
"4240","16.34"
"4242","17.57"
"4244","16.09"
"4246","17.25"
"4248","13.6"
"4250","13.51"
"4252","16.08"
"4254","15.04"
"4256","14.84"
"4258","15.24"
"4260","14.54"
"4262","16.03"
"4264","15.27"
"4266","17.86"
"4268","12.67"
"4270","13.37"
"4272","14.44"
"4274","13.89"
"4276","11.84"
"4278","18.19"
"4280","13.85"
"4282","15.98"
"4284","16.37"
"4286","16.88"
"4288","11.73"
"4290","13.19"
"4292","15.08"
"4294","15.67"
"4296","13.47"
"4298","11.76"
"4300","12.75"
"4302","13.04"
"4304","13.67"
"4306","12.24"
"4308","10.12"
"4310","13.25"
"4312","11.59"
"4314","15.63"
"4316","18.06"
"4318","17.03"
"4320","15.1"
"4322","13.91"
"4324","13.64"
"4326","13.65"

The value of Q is 2.0 Ang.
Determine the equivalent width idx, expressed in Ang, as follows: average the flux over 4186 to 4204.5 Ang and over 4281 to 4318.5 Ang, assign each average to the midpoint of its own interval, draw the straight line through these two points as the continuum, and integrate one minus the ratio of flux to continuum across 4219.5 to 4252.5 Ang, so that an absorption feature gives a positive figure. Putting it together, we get -1.7 Ang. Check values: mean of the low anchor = 13.9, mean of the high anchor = 14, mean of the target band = 14.7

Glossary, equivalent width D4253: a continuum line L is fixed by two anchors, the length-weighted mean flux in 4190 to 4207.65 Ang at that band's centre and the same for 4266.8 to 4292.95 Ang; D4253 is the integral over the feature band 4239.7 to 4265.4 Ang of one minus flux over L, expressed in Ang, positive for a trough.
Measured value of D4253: -2.1 Ang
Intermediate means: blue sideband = 14.1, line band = 15.5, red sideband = 14.4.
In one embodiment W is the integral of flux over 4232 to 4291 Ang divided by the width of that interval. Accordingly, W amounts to 15.1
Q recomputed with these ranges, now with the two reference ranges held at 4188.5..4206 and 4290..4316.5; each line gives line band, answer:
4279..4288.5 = -1.1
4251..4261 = -1.1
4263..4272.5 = -0.8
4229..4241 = -1.6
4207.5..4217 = -1.1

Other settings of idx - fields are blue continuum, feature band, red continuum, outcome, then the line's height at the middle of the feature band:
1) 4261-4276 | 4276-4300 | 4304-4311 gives -2.1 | 13.4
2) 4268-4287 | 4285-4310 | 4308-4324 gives 2.4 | 14.7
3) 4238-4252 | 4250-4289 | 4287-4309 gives -1.1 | 14.5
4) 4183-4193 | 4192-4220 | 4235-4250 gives -0.3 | 14.7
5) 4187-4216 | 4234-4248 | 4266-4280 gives -1.6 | 14.4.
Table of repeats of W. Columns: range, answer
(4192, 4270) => 14.8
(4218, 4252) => 14.7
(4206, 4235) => 14.5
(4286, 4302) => 13.6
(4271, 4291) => 14.6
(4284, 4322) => 14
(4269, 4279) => 14.3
